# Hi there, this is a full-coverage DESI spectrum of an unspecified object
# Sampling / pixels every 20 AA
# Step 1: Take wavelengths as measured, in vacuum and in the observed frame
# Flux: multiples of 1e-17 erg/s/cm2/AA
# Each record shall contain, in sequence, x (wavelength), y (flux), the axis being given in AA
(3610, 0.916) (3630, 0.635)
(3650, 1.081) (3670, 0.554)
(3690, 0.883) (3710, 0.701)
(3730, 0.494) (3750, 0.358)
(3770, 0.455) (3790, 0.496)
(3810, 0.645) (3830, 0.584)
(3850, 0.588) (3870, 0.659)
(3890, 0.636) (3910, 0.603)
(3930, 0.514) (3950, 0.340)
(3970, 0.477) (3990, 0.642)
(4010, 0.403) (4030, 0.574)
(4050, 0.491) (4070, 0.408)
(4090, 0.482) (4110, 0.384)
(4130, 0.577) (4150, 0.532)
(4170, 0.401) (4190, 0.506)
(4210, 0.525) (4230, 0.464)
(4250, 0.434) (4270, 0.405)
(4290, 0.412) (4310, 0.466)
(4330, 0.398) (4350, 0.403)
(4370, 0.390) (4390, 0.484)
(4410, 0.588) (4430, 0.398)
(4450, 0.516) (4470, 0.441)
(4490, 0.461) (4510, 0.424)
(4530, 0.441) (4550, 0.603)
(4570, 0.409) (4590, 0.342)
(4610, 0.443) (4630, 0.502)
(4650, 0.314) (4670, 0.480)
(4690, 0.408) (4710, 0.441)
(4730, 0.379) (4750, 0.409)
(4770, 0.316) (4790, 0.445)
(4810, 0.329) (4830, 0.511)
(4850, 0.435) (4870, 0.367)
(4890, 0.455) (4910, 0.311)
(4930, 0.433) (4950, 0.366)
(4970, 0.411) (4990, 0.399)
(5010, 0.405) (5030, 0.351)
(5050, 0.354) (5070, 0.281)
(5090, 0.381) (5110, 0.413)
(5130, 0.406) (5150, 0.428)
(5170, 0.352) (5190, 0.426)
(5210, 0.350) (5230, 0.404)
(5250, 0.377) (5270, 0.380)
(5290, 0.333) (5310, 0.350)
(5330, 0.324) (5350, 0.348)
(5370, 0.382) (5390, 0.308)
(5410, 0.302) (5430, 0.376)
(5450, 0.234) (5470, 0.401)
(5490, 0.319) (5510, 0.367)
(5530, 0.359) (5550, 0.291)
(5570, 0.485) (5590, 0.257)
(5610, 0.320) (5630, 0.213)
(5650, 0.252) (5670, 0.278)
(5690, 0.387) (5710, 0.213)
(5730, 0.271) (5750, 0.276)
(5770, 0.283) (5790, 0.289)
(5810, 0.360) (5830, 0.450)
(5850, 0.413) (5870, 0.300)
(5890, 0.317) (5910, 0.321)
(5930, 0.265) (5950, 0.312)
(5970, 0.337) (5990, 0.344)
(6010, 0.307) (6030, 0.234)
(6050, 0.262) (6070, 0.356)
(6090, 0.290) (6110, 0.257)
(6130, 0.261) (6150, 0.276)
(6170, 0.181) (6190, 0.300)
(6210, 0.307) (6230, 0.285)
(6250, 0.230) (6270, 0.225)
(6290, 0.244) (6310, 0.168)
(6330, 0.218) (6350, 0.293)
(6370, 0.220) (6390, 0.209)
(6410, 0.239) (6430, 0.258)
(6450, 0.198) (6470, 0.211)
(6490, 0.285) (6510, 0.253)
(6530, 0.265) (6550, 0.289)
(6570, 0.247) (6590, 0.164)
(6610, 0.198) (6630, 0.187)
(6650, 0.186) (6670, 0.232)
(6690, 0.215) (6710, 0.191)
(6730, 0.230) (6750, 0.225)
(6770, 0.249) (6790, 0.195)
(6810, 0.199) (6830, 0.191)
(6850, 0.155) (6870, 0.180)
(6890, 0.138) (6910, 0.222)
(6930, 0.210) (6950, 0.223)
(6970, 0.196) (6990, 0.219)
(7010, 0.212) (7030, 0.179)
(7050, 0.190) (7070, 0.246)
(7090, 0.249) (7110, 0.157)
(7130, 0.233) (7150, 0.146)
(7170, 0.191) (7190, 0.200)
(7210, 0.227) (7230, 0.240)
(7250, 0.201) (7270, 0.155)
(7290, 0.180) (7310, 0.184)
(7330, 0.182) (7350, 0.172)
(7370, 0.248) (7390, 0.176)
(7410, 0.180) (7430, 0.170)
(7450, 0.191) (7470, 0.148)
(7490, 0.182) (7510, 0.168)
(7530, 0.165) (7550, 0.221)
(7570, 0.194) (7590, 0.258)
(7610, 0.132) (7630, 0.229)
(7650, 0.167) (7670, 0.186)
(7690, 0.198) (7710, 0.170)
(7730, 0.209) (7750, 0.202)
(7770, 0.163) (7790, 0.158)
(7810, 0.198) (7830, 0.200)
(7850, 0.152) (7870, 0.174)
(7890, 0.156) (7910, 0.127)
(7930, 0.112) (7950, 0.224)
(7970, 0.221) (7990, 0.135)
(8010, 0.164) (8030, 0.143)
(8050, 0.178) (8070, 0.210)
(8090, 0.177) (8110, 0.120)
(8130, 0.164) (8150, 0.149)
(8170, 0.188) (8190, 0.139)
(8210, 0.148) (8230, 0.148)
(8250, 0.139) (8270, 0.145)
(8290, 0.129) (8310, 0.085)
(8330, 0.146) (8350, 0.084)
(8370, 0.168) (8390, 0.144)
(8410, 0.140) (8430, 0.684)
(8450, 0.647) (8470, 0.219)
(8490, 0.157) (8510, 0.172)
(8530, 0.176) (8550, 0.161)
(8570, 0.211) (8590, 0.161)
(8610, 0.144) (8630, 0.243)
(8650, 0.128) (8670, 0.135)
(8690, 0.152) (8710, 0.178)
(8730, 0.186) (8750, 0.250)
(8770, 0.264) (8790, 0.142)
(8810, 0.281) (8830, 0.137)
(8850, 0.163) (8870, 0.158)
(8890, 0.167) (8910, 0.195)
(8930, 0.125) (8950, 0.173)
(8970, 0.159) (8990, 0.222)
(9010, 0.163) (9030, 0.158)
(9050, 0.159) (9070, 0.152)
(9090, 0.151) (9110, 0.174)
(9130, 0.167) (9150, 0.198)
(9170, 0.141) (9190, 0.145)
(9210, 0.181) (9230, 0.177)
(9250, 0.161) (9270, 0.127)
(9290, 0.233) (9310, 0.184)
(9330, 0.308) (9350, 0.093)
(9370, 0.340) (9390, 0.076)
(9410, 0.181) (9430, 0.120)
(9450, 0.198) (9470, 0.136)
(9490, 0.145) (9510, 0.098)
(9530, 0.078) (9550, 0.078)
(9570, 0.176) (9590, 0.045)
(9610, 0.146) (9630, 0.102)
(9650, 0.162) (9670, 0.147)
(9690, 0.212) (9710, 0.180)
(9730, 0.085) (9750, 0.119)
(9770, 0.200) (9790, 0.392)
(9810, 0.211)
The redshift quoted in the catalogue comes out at 1.26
